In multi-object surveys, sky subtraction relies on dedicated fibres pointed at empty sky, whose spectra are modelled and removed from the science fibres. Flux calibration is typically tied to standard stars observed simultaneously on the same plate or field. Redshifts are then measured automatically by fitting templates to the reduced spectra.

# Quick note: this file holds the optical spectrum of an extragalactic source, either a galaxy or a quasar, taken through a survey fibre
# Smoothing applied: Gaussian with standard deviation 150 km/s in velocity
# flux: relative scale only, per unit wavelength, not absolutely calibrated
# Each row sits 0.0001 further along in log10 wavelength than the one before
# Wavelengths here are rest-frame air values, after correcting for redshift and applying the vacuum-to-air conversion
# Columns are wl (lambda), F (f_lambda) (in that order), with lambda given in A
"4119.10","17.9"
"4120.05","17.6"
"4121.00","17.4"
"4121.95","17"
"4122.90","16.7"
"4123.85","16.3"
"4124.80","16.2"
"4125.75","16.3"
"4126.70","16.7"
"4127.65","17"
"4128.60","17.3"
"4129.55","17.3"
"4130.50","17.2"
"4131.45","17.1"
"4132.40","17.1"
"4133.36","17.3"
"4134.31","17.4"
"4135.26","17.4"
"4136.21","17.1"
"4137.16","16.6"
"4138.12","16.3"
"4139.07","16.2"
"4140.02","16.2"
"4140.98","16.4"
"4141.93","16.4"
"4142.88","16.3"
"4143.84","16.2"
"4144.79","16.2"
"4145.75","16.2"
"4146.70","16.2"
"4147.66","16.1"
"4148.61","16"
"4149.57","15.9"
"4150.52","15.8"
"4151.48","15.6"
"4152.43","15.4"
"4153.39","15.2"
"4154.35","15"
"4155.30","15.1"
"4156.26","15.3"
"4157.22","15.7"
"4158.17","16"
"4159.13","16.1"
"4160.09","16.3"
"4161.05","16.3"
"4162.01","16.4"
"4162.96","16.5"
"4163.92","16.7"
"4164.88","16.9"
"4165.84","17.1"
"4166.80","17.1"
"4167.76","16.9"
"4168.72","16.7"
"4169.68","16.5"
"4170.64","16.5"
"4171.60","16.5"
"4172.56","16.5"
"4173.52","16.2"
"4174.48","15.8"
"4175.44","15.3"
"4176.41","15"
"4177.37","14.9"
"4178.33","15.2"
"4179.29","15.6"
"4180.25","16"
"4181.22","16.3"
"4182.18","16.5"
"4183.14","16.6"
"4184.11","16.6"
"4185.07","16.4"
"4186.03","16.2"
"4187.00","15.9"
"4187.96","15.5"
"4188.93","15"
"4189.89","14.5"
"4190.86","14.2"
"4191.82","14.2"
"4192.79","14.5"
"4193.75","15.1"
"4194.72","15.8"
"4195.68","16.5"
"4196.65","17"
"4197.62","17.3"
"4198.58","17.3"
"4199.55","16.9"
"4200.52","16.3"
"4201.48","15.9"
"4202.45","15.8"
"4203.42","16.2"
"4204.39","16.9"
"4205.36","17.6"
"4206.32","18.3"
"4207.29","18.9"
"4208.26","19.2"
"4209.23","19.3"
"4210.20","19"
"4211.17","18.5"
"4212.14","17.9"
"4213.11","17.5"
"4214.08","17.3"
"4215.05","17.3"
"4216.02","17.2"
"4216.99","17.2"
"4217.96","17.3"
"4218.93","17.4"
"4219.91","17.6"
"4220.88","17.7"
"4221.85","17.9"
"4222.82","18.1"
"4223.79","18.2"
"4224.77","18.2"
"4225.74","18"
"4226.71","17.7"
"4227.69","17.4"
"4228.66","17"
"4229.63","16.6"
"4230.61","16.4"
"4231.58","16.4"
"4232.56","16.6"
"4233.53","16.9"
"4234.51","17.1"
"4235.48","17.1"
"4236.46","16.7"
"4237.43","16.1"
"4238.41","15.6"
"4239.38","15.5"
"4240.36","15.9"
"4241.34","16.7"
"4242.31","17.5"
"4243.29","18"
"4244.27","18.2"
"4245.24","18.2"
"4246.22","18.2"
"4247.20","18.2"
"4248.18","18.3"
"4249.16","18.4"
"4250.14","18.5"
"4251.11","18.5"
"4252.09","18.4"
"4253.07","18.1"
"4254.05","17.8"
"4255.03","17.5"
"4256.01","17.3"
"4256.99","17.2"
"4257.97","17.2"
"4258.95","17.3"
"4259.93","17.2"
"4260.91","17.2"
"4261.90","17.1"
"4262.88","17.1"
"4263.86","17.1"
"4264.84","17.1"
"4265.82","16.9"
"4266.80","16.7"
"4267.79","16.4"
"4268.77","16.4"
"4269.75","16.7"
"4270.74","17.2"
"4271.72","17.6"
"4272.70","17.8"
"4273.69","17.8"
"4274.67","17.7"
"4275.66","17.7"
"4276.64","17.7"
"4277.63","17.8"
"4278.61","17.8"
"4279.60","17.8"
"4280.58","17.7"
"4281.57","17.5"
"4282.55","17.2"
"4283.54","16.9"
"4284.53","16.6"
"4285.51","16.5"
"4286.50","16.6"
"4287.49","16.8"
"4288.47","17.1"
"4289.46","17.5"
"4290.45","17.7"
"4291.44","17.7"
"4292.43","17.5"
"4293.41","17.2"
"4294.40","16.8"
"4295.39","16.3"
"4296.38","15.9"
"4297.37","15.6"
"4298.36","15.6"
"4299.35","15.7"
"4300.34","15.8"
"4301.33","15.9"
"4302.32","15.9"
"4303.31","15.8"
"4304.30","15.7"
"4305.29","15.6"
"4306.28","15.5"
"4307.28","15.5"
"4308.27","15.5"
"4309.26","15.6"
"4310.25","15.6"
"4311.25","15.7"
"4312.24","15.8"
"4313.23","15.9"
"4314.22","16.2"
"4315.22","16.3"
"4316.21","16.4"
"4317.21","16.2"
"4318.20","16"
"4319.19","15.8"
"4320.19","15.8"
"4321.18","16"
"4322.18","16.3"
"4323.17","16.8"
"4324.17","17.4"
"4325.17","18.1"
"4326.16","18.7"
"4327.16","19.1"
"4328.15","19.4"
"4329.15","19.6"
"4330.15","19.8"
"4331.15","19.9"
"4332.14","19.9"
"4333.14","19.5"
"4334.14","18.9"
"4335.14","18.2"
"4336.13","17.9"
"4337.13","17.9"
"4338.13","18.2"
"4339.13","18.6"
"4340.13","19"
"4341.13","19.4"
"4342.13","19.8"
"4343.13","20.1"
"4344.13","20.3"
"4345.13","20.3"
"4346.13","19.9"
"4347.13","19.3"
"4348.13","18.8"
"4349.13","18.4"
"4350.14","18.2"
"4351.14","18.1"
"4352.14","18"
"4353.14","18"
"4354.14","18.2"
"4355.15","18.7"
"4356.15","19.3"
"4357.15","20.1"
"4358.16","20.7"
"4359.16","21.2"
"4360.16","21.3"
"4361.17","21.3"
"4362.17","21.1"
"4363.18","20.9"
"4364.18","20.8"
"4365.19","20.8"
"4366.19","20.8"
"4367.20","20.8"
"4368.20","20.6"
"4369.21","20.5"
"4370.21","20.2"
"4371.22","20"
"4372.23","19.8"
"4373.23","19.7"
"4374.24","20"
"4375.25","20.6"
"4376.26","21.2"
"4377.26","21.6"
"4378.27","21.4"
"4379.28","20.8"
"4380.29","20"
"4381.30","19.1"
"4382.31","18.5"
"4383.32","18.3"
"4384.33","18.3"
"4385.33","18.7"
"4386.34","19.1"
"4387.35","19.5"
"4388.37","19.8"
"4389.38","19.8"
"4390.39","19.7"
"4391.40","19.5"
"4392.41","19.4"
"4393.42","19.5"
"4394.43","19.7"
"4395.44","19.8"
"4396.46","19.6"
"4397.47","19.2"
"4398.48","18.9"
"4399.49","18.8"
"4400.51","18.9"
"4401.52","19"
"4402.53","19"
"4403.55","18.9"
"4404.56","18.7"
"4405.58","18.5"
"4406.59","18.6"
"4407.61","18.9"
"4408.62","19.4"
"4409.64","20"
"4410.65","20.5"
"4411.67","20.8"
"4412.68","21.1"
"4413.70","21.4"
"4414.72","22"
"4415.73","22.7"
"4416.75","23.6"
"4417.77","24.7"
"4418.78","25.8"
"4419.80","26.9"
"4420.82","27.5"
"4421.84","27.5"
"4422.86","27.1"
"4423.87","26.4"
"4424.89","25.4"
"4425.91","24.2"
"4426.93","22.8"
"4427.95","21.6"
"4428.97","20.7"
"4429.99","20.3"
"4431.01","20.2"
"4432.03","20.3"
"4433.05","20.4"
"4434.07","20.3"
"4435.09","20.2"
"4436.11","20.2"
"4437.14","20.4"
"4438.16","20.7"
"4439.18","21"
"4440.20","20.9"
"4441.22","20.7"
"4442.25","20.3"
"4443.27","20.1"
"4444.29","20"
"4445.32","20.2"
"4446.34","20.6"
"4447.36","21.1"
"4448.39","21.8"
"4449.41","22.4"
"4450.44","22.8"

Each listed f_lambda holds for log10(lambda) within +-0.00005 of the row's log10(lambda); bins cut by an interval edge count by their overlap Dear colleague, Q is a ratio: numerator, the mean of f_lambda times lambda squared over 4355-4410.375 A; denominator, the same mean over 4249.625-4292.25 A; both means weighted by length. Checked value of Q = 1.20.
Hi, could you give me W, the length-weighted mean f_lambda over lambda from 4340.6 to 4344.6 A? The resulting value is 19.9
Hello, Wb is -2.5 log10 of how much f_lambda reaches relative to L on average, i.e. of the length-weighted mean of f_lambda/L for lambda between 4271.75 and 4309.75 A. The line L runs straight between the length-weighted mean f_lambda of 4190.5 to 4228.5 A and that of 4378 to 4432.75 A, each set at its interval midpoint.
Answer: 0.12 mag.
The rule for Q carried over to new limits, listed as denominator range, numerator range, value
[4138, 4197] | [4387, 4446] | 1.48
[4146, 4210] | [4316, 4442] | 1.36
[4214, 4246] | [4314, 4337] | 1.08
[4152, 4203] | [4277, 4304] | 1.11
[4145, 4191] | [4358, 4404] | 1.38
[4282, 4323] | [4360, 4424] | 1.33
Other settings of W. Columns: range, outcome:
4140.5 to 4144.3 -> 16.3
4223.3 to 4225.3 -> 18.2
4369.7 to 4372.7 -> 20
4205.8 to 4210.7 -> 18.9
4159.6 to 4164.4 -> 16.4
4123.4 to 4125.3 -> 16.2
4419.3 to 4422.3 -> 27.3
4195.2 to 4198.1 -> 16.9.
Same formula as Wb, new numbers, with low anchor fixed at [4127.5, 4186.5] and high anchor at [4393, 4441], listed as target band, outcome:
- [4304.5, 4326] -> 0.199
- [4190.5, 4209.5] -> 0.031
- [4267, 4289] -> 0.085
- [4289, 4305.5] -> 0.162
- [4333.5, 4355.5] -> 0.062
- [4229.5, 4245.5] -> 0.067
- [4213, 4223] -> -0.001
